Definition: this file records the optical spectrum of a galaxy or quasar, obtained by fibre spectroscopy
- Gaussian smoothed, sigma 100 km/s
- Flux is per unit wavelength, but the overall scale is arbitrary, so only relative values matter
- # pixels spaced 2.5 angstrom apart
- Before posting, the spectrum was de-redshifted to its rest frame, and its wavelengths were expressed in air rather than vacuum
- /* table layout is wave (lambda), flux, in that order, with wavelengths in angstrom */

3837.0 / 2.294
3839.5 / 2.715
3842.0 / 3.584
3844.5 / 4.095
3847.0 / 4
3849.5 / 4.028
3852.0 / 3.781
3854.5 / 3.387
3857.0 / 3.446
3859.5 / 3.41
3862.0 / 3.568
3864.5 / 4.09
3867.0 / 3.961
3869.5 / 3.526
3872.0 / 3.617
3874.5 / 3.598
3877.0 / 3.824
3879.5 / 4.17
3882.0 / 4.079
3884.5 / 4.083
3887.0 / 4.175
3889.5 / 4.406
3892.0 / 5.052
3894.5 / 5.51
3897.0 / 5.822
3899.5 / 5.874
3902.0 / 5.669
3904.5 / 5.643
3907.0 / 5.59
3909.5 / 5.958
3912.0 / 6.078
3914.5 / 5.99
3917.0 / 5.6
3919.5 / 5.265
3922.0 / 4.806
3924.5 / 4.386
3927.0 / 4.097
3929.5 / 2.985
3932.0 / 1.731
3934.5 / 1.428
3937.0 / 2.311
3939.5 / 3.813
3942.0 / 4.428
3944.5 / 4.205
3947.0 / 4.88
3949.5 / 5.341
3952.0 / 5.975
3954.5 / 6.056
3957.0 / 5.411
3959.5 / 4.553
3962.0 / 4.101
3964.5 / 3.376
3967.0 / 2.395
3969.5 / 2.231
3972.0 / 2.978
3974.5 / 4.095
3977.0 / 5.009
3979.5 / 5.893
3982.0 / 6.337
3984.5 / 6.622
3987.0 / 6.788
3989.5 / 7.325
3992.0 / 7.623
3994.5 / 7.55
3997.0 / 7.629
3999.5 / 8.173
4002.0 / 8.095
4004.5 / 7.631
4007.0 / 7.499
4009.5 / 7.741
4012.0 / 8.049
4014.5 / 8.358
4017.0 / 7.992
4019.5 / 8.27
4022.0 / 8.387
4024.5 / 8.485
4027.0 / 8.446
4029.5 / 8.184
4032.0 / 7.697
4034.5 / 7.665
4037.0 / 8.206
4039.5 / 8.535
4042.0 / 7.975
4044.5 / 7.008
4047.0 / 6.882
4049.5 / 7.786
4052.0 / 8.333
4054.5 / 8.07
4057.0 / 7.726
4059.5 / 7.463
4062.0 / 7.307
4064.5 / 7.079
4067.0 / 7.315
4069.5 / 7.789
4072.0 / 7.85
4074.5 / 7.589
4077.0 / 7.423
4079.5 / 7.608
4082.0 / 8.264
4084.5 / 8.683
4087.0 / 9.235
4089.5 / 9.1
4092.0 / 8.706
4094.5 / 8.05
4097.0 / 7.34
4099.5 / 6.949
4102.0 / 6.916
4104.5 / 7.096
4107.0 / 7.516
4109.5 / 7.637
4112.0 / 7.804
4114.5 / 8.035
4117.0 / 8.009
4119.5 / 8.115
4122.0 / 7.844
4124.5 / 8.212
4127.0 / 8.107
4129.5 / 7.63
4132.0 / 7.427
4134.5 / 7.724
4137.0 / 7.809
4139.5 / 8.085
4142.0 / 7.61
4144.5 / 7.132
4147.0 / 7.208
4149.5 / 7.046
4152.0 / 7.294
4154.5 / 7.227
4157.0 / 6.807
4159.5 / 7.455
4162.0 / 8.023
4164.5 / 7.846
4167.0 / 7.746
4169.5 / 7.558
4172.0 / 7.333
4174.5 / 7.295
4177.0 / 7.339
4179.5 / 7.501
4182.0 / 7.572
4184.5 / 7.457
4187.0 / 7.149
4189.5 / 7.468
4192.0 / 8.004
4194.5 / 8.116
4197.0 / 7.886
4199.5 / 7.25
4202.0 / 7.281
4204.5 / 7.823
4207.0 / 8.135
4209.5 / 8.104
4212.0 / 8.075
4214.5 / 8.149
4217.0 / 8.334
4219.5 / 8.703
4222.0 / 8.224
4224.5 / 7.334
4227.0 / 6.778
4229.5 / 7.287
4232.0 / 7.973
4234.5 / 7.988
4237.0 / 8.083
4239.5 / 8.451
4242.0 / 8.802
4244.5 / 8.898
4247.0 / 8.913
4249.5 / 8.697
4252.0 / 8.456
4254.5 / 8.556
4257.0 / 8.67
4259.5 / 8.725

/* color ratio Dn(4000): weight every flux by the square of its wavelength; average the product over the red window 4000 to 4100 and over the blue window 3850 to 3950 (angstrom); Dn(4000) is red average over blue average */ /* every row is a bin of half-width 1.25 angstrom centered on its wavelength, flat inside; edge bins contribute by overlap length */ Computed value 2.0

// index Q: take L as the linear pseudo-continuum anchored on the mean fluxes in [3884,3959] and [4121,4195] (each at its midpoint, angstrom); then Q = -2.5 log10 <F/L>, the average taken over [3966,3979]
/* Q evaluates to 0.46 mag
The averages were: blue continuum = 4.76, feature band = 3.51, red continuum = 7.56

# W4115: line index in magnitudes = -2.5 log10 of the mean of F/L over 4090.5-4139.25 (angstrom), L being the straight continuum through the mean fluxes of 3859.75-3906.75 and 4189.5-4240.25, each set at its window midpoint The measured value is -0.13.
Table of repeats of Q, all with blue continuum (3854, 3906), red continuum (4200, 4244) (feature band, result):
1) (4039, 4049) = -0.233 mag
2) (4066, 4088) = -0.231 mag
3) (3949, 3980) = 0.198 mag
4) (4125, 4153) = -0.071 mag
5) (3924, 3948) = 0.414 mag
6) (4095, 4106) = -0.073 mag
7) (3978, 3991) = -0.203 mag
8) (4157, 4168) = -0.045 mag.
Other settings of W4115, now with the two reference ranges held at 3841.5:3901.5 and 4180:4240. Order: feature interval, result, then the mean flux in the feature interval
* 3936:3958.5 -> 0.06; 4.74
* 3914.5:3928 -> -0.06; 4.95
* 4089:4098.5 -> -0.24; 8.2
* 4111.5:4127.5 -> -0.17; 8.02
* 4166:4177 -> -0.01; 7.46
